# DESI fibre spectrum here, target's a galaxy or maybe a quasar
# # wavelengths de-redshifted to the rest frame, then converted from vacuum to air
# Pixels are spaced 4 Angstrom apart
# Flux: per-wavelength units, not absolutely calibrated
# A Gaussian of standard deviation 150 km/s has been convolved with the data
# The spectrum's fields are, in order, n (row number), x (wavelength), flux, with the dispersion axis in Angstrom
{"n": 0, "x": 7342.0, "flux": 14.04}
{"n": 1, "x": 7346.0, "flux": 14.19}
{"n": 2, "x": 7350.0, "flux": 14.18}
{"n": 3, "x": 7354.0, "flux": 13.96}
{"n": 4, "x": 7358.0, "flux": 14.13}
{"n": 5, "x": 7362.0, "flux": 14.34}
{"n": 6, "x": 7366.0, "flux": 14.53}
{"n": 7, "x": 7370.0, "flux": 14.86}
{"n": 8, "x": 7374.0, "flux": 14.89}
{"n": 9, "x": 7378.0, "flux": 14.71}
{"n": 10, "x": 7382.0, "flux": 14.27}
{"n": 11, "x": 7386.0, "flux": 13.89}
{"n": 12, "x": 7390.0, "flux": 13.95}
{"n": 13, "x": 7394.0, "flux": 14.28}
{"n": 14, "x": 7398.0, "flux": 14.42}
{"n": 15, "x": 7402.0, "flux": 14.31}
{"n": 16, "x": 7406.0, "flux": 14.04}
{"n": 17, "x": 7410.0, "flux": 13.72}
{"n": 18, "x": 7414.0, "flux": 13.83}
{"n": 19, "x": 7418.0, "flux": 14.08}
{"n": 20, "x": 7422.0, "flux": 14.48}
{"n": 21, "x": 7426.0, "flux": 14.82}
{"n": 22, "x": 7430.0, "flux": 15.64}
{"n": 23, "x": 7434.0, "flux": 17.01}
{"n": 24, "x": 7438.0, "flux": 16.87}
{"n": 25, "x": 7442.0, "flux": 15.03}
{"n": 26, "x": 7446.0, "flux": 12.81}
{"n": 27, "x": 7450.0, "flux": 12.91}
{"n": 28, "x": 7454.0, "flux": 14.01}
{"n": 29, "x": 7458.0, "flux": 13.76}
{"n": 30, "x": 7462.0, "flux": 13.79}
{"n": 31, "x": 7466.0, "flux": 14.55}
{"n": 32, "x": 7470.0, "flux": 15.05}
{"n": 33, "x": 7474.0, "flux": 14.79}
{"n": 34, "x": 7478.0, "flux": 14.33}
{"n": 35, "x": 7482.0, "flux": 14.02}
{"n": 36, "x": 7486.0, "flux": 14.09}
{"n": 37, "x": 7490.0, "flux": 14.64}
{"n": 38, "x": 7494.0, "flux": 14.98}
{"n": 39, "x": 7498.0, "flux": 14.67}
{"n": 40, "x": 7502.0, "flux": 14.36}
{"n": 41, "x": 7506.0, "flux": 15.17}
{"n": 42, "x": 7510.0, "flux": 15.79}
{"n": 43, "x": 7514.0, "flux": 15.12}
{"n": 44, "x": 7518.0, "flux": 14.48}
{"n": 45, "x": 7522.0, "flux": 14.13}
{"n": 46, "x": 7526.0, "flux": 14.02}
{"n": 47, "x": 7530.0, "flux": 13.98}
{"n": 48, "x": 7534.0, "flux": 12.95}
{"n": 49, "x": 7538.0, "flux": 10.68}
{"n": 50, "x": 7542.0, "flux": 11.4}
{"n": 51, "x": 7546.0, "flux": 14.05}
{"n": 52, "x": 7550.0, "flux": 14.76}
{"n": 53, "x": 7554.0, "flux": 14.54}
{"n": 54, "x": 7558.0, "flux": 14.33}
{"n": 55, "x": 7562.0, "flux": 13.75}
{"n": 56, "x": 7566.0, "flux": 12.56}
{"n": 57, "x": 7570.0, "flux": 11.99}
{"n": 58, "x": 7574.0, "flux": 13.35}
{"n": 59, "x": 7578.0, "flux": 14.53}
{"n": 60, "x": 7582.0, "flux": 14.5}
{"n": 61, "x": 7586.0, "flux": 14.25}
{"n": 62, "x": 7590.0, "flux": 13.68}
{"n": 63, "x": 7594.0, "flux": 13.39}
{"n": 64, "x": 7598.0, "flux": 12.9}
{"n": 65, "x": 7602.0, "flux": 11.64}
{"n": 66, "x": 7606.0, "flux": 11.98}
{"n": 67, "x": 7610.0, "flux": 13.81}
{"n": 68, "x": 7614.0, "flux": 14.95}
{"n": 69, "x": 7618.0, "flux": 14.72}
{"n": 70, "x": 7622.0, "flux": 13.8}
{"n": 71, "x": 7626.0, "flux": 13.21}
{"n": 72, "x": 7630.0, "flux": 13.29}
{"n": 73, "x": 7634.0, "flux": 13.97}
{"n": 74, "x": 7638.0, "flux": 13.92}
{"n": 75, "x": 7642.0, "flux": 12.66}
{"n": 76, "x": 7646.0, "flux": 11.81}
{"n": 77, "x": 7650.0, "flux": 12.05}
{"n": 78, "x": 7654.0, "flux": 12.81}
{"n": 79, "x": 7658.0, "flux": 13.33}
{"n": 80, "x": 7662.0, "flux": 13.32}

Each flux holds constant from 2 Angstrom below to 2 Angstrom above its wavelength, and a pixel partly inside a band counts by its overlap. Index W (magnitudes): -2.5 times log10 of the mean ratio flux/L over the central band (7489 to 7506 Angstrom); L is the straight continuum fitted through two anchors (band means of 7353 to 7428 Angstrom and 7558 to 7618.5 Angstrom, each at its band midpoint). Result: -0.07 mag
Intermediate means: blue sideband 14.3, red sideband 13.5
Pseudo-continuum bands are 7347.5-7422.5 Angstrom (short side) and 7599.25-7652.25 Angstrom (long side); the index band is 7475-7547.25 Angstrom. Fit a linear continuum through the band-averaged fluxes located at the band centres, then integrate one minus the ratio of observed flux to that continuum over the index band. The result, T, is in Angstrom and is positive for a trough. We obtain -1.8 Angstrom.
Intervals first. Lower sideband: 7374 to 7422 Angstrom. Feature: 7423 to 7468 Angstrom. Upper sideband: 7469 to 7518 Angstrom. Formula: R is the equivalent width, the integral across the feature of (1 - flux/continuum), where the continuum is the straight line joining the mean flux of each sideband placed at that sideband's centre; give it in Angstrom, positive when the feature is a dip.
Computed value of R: -0.6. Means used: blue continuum 14.2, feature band 14.7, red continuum 14.7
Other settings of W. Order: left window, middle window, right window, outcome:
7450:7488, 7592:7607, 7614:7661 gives 0.08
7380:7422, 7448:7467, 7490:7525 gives 0.05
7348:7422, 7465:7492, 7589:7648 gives -0.05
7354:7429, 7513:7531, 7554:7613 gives -0.05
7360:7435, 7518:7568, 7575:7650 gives 0.03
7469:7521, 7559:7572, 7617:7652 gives 0.09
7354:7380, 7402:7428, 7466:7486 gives 0.03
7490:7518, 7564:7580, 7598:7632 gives 0.07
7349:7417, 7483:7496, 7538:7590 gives -0.05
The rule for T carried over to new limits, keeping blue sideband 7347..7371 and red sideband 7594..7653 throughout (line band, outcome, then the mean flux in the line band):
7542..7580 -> -0.5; 13.6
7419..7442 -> -2.7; 15.6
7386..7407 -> 0.0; 14.2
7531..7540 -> 1.0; 12.1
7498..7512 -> -1.4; 15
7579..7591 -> -0.8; 14.2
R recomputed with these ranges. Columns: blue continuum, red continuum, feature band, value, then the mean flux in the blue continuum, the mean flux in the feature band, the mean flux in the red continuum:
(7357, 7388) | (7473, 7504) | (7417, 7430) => -0.2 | 14.5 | 14.7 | 14.5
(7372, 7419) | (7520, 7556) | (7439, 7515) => -3.9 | 14.2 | 14.4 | 13.4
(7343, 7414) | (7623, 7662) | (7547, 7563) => -1.1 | 14.3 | 14.4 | 13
